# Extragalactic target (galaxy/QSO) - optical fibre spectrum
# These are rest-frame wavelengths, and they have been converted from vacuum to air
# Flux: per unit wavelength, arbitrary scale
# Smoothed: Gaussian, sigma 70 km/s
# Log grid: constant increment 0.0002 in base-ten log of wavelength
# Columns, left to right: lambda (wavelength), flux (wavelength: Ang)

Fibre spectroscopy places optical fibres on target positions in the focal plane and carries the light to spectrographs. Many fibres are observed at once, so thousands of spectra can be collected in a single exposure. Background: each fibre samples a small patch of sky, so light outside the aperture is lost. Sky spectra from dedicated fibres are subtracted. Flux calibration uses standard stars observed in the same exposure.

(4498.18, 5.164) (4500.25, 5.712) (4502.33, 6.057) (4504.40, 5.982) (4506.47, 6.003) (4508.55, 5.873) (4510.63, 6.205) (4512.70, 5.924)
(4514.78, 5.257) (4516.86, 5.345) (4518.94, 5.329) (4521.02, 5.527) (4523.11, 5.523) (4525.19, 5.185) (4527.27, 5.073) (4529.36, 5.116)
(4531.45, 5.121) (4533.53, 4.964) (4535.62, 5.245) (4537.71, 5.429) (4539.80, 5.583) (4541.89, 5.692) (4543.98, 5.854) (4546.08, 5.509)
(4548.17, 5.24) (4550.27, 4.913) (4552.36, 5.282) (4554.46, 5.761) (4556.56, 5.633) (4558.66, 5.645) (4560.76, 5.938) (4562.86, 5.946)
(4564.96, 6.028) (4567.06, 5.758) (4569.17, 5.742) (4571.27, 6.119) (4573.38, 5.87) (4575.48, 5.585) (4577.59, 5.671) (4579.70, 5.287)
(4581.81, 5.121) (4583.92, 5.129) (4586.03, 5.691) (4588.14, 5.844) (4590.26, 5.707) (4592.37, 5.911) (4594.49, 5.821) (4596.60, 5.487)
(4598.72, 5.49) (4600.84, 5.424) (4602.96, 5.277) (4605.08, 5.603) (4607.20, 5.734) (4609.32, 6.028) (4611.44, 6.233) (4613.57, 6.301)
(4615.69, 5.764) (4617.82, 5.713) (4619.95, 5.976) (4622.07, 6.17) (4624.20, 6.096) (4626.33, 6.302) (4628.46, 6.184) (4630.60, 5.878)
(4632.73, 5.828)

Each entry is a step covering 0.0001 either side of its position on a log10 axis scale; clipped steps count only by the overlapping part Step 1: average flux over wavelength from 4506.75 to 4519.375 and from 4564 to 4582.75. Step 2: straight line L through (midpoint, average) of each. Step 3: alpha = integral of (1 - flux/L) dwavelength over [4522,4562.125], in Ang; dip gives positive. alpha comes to 2.0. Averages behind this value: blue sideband 5.69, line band 5.41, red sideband 5.69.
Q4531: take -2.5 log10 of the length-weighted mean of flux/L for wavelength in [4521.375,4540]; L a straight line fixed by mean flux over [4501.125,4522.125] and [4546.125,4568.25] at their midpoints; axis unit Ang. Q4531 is 0.089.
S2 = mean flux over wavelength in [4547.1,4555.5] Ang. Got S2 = 5.3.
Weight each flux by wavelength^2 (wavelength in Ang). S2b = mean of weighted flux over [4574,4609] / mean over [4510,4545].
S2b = 1.05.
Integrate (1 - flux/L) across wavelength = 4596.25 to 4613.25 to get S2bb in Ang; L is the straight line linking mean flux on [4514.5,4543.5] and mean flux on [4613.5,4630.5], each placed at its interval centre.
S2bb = 0.6 Ang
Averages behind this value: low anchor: 5.33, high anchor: 6.04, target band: 5.69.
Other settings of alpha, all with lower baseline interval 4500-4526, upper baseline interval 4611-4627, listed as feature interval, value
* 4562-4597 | 1.35 Ang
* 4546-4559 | 0.93 Ang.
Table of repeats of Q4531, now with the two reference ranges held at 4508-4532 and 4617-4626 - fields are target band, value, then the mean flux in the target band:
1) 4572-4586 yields 0.06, 5.48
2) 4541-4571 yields 0.00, 5.65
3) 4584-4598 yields 0.03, 5.69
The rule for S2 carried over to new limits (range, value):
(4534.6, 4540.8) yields 5.42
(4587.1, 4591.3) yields 5.77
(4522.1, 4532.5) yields 5.21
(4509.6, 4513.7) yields 6.08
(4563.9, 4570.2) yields 5.84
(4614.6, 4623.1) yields 5.91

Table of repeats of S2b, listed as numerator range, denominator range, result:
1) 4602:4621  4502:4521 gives 1.06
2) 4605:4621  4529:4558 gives 1.14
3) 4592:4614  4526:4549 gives 1.10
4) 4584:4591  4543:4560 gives 1.05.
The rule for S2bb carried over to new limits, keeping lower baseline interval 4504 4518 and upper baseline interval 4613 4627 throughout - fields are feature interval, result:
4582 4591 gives 0.6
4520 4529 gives 0.8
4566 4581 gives 0.6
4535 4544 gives 0.5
